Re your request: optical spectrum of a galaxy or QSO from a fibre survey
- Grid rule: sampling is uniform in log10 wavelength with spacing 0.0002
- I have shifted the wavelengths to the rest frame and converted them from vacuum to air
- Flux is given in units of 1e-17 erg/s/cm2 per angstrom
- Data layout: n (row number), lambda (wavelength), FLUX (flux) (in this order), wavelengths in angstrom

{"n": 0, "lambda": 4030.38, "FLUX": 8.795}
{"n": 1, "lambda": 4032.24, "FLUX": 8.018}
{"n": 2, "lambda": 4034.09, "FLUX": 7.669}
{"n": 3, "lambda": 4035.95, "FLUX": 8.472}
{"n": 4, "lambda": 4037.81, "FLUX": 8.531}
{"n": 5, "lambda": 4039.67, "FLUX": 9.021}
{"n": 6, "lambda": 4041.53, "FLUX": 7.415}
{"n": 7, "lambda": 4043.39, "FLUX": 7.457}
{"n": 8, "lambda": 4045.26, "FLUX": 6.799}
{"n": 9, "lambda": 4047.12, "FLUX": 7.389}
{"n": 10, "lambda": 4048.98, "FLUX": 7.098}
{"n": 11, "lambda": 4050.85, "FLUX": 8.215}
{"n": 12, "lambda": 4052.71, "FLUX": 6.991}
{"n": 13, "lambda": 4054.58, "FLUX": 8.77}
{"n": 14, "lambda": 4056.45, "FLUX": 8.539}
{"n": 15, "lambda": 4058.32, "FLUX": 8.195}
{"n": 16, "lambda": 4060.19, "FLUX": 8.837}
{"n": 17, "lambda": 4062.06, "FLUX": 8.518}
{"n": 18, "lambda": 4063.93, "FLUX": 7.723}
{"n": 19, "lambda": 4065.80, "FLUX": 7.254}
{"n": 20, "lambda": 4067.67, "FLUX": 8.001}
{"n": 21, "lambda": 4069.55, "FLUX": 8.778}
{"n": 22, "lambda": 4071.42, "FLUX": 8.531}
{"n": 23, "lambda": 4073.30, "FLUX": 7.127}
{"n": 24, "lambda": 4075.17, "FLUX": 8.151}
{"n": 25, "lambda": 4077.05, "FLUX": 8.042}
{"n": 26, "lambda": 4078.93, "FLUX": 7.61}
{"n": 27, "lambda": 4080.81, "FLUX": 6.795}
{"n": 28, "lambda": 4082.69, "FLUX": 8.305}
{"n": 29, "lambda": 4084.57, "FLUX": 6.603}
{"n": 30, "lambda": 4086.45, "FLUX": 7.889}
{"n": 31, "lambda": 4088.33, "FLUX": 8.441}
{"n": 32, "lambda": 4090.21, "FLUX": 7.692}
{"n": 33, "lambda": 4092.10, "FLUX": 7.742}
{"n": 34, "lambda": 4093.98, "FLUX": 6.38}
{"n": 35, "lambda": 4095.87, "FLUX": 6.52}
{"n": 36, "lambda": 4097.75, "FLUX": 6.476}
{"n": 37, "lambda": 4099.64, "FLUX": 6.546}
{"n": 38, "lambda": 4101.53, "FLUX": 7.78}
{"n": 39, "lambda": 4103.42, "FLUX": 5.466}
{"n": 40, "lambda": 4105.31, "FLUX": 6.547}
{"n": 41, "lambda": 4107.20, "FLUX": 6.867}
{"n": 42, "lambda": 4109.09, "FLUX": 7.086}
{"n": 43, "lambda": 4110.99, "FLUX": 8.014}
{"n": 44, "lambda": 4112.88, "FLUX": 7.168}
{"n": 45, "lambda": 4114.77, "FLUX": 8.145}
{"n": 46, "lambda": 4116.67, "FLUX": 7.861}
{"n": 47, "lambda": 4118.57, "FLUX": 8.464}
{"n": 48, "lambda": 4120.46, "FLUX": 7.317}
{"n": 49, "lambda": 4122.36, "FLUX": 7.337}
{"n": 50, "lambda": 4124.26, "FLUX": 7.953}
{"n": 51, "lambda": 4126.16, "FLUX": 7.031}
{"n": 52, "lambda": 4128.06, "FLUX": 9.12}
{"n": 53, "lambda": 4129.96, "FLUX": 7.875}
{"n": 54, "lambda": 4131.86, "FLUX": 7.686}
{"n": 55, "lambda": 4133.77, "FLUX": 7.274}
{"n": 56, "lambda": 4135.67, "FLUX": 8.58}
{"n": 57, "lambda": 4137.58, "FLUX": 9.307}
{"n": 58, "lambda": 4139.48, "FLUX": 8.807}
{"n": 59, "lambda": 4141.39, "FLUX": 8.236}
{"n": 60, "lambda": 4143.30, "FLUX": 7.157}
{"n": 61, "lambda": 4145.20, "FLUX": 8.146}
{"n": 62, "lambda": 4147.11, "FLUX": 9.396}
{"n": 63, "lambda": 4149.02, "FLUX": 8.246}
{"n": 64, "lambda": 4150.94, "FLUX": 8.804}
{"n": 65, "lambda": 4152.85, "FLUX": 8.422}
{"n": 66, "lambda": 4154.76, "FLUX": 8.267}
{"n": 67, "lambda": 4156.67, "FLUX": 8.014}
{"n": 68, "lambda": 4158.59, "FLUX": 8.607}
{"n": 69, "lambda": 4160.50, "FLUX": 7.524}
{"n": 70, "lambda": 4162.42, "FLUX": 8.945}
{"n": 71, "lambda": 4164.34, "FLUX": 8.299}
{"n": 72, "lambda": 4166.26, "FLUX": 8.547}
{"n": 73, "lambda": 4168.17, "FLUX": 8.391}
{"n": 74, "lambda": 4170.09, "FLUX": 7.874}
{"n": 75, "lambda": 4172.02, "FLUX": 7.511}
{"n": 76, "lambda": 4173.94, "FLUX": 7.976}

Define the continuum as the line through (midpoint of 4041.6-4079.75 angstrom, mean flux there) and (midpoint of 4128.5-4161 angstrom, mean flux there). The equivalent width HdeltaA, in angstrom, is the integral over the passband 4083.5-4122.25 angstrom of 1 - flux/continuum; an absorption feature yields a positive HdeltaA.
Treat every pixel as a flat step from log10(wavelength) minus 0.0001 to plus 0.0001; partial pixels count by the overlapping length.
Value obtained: 4.0 angstrom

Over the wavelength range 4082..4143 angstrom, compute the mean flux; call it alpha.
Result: 7.57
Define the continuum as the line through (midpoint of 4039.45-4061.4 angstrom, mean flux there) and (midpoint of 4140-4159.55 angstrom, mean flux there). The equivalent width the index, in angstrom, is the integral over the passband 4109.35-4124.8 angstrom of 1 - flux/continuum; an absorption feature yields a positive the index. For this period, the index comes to 0.8 angstrom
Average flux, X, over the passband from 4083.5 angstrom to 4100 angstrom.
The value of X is 7.18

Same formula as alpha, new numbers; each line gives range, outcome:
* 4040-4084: 7.85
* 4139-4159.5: 8.36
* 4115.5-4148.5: 8.09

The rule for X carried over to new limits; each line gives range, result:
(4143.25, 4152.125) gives 8.47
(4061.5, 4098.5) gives 7.63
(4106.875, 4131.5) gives 7.73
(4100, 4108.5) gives 6.67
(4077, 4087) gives 7.48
